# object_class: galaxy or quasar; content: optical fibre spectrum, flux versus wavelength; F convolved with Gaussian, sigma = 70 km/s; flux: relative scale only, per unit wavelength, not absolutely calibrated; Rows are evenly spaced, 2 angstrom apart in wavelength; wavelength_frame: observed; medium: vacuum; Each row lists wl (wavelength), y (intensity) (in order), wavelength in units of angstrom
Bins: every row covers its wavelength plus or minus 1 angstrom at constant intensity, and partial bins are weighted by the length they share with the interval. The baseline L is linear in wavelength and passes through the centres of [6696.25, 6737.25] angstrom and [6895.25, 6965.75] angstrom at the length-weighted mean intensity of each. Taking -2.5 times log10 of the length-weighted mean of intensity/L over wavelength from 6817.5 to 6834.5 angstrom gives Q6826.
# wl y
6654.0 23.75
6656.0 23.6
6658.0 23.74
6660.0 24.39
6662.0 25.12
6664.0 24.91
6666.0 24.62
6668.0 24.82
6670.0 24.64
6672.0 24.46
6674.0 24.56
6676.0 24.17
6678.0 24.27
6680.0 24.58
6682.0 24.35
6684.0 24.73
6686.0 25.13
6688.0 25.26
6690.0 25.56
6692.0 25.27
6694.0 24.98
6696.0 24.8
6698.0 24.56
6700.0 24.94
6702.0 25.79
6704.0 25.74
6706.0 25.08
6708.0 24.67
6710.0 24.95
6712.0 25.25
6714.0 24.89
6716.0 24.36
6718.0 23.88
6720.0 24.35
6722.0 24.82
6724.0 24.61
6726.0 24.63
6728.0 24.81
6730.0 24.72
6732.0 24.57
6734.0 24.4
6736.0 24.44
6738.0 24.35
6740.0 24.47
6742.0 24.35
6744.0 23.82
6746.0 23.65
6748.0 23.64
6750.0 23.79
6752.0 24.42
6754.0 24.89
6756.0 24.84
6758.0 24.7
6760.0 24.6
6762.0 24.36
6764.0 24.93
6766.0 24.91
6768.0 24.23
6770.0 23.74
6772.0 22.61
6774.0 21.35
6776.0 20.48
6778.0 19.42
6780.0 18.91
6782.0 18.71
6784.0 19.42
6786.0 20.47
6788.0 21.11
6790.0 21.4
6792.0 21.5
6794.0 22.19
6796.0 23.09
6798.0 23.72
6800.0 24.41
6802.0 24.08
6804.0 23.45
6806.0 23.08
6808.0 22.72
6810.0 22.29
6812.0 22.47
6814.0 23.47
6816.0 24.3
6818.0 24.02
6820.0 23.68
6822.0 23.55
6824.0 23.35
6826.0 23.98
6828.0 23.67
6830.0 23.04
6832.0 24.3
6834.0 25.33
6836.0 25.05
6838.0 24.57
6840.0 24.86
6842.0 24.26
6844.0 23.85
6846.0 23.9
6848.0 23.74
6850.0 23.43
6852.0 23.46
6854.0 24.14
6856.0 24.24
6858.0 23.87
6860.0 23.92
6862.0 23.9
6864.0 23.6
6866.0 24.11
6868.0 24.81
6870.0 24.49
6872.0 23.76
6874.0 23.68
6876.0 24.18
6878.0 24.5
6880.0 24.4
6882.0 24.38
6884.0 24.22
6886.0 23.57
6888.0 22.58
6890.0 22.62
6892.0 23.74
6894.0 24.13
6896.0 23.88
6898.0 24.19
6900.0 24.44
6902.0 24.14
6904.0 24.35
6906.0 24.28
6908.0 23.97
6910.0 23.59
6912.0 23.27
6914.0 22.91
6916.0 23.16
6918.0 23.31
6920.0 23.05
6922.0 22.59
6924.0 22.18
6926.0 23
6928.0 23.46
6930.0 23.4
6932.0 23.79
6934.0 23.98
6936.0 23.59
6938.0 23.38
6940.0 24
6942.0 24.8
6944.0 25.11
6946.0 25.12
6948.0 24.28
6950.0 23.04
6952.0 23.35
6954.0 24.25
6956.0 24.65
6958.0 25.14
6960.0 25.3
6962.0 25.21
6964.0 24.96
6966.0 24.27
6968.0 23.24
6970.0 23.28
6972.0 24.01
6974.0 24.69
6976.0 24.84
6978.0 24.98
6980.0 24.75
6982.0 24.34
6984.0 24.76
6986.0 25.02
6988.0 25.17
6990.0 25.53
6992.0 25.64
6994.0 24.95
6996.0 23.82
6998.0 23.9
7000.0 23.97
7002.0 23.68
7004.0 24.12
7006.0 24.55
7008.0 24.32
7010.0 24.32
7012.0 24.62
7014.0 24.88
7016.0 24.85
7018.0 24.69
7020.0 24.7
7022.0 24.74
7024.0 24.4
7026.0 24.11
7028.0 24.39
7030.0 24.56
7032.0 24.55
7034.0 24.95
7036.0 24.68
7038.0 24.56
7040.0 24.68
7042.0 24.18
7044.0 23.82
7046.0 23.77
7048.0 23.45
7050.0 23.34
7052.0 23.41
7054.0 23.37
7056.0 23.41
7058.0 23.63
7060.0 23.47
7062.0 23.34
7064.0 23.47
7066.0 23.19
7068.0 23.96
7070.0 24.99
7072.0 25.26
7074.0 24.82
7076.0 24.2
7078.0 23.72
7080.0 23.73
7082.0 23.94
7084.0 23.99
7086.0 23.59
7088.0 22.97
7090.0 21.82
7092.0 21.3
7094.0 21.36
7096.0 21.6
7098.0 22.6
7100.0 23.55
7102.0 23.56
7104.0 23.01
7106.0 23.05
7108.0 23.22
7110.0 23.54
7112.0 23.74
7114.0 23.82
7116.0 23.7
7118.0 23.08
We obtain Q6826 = 0.02 mag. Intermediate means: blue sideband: 24.8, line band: 23.8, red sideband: 23.9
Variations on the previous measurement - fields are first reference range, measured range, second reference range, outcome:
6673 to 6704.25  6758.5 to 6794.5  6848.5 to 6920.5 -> 0.12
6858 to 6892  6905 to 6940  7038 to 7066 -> 0.02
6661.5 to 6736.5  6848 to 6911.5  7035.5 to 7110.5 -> 0.01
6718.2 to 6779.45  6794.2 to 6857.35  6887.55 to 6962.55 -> 0.01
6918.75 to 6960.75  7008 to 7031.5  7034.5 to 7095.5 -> -0.04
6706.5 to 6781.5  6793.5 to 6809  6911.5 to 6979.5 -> 0.02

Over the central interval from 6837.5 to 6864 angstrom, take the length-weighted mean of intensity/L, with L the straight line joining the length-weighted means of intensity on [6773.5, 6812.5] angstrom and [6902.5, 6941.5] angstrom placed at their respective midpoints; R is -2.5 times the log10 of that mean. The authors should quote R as -0.07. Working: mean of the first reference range 21.7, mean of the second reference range 23.5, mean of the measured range 24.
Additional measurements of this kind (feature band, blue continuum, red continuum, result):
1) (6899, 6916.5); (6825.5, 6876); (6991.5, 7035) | 0.019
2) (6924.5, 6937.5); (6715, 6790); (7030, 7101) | 0.002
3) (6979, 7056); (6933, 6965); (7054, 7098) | -0.024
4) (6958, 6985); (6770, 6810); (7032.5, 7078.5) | -0.057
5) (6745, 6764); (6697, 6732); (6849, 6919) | 0.011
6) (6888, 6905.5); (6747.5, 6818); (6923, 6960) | -0.011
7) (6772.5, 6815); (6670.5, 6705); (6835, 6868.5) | 0.121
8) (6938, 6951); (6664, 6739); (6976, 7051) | 0.010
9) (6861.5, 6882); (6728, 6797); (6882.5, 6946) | -0.031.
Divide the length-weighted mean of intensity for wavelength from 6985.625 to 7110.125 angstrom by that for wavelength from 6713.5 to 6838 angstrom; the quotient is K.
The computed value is 1.0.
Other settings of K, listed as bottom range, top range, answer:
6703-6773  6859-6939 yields 0.97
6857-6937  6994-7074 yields 1.02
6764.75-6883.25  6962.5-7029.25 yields 1.05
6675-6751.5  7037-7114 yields 0.95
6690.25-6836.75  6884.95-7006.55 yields 1.02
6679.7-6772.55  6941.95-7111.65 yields 0.98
